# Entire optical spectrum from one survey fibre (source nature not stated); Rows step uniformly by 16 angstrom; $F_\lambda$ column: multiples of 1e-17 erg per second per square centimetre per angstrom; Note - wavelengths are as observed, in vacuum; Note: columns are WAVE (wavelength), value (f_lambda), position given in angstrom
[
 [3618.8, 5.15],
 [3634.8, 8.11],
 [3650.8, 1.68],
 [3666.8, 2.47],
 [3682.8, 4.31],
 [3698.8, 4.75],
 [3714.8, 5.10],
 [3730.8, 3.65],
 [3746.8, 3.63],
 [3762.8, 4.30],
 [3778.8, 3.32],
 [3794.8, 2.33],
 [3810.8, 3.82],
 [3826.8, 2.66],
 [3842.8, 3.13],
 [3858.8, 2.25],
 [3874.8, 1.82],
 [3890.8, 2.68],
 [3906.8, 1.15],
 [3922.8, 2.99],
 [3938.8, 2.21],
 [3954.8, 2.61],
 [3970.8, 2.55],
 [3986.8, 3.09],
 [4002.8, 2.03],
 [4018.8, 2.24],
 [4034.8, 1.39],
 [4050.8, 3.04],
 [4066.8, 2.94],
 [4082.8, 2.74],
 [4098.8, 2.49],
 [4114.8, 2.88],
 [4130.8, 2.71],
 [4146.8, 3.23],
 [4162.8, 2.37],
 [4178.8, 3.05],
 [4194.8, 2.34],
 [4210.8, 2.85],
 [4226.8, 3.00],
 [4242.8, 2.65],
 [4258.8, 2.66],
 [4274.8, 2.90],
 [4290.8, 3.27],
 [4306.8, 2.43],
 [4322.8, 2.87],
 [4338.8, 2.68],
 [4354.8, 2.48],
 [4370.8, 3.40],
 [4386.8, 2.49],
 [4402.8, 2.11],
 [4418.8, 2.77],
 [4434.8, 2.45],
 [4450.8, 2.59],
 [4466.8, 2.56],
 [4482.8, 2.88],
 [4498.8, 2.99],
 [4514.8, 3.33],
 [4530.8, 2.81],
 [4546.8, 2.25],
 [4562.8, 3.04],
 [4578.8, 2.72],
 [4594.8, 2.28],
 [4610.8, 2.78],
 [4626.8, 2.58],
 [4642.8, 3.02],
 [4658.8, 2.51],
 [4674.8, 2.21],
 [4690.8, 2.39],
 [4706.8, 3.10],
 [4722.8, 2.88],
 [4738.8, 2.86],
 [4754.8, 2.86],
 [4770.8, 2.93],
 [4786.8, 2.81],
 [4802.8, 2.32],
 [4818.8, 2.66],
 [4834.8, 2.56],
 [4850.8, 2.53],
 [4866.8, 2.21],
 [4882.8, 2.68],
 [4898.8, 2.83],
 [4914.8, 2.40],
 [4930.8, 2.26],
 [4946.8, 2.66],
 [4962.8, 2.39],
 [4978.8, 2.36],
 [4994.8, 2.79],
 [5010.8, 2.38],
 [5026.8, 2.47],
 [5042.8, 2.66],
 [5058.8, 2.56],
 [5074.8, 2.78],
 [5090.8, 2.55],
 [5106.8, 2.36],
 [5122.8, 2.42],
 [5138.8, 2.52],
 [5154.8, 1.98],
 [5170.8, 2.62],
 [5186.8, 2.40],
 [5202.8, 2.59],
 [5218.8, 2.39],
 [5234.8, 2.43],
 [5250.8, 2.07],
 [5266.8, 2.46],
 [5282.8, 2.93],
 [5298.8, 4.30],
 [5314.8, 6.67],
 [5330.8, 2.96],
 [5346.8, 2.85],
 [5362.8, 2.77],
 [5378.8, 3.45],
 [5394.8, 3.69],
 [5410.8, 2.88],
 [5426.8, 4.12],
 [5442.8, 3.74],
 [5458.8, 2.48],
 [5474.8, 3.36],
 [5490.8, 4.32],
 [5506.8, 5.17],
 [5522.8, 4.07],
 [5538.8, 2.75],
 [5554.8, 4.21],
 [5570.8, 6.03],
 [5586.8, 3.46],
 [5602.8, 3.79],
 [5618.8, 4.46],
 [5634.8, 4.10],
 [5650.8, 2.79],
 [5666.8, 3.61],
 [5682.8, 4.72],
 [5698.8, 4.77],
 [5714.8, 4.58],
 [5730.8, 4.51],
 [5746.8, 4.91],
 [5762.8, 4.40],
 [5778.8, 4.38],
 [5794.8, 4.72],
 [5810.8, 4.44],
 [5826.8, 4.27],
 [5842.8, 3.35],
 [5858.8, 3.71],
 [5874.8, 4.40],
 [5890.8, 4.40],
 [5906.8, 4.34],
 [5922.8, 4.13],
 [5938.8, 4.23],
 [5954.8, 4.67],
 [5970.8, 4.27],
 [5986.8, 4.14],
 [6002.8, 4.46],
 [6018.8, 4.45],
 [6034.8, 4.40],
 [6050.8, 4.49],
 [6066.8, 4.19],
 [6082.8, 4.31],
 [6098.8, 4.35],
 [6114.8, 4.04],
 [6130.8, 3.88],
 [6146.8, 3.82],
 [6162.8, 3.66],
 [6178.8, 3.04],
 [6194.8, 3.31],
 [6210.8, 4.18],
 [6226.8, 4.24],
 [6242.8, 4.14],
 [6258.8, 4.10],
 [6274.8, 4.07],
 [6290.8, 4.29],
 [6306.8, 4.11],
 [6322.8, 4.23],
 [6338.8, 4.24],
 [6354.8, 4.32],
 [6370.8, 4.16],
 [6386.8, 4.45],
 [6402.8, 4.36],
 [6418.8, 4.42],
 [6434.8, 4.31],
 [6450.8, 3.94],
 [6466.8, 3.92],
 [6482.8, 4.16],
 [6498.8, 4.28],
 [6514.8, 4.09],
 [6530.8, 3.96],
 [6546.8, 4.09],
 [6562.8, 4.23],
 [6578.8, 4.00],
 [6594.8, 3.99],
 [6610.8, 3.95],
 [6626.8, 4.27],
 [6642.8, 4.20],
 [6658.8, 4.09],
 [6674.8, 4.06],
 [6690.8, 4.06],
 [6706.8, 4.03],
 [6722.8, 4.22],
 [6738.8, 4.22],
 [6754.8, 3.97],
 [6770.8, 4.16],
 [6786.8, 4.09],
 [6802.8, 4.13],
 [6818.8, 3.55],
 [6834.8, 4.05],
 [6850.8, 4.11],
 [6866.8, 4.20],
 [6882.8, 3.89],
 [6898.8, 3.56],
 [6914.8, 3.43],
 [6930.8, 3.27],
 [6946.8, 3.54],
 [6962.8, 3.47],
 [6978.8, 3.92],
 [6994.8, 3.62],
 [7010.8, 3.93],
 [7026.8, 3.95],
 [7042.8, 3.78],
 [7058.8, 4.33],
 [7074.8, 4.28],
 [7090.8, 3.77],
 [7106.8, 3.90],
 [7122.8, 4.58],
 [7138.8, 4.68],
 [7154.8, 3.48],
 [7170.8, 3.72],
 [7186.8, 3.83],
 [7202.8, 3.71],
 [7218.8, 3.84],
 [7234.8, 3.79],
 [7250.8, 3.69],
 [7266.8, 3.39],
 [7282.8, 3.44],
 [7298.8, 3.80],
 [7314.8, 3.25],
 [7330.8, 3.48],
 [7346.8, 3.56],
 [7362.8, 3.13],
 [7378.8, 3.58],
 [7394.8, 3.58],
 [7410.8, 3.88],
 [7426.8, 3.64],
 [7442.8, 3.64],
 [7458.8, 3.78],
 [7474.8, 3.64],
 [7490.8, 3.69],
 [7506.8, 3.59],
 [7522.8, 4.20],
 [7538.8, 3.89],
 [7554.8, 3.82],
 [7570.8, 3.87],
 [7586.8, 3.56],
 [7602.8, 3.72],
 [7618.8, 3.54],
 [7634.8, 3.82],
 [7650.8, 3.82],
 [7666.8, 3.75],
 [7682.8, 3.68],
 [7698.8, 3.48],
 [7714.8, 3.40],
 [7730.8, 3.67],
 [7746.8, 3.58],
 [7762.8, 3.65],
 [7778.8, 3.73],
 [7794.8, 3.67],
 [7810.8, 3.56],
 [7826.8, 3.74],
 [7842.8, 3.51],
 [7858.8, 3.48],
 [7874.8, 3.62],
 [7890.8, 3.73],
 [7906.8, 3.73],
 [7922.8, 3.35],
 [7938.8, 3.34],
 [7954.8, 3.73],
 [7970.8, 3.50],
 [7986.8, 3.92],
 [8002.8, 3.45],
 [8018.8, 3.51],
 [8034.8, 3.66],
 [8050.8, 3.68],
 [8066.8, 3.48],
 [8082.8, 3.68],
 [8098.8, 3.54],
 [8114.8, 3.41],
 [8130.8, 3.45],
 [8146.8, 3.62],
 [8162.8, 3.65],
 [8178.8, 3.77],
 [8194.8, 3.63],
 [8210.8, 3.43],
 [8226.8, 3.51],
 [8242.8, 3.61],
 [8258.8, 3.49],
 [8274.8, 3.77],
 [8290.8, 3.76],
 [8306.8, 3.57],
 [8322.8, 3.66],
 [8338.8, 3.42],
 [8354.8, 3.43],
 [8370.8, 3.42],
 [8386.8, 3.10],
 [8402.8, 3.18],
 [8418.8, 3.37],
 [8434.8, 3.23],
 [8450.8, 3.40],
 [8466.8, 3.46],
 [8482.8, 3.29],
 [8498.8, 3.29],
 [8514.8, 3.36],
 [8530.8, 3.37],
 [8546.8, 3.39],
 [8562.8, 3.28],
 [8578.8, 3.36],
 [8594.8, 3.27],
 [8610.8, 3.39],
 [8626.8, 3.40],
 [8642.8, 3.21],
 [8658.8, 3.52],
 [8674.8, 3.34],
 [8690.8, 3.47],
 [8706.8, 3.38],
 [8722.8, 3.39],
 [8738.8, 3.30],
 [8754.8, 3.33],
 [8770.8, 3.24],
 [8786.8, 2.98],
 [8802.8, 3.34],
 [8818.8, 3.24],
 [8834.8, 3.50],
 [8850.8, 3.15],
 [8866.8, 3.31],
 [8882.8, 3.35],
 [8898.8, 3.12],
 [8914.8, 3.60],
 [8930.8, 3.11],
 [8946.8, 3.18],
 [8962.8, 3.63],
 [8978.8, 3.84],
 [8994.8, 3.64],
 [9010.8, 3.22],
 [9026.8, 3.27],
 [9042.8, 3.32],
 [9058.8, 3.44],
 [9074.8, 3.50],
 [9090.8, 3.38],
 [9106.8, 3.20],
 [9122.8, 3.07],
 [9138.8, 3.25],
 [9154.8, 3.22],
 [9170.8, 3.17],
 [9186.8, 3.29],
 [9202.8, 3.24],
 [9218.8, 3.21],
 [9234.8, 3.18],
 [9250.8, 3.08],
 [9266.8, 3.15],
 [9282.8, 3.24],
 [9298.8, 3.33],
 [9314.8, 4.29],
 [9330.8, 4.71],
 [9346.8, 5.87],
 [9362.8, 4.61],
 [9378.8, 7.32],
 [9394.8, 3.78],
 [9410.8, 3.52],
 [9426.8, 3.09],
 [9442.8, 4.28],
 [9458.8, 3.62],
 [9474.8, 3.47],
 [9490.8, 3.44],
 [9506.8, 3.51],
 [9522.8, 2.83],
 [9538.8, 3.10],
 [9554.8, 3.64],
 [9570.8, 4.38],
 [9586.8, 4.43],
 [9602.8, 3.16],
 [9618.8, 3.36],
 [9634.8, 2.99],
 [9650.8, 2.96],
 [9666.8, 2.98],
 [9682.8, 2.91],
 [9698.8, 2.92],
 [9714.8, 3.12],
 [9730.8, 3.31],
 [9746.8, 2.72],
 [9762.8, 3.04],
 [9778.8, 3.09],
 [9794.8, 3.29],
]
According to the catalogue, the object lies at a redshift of 0.42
